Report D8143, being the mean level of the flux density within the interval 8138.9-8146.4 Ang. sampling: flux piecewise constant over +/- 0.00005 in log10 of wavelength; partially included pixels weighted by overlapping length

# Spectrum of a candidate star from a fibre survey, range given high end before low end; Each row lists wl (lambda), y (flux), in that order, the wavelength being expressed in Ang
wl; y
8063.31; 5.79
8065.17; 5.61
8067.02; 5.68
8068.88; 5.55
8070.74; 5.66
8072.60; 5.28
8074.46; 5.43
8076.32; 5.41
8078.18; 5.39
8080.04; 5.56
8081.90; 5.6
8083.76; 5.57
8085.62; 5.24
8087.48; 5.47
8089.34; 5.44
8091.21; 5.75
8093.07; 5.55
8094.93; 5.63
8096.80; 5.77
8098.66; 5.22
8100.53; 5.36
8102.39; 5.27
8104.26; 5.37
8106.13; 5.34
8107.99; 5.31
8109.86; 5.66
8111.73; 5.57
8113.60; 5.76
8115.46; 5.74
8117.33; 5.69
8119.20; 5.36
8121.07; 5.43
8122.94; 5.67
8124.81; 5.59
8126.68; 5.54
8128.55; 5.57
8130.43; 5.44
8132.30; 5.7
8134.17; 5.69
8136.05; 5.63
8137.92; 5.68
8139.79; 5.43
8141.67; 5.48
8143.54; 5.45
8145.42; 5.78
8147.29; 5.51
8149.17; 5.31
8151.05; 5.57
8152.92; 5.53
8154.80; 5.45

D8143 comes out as 5.54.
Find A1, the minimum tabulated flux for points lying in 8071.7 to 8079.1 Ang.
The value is 5.28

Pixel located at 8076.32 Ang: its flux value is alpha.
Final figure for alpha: 5.41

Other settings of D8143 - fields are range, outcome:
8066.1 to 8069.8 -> 5.61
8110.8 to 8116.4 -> 5.7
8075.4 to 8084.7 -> 5.51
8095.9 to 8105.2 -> 5.4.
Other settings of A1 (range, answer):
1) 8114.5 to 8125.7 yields 5.36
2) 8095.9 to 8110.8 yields 5.22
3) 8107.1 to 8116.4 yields 5.31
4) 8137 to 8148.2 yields 5.43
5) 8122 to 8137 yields 5.44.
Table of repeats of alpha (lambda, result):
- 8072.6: 5.28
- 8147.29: 5.51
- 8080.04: 5.56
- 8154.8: 5.45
